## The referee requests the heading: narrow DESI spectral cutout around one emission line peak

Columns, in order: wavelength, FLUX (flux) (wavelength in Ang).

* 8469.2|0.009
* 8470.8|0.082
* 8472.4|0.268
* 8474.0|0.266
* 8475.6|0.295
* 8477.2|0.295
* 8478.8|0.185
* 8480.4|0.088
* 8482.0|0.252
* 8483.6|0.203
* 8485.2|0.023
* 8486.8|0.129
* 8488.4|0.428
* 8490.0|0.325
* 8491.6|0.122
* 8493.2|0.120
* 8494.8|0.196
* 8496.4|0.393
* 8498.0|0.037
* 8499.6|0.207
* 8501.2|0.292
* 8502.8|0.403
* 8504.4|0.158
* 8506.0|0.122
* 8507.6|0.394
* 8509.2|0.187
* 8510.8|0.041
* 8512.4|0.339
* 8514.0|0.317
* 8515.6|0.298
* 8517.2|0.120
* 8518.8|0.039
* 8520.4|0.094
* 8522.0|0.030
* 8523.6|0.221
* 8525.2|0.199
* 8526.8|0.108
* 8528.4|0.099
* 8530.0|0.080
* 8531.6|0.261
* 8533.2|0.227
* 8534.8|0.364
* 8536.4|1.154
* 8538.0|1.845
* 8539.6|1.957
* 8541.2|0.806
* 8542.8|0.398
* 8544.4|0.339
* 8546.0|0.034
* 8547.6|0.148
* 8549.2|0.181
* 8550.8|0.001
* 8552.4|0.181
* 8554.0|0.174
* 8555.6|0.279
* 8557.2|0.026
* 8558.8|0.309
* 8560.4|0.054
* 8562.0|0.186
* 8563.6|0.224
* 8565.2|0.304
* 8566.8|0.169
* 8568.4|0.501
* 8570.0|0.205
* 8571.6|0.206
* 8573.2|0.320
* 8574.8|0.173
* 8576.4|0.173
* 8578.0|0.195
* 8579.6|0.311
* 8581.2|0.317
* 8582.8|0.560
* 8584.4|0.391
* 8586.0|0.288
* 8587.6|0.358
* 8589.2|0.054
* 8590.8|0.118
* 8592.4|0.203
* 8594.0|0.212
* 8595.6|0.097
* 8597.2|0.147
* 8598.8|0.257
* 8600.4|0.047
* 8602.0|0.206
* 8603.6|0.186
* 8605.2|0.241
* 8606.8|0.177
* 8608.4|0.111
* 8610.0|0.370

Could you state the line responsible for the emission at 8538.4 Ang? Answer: H-gamma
